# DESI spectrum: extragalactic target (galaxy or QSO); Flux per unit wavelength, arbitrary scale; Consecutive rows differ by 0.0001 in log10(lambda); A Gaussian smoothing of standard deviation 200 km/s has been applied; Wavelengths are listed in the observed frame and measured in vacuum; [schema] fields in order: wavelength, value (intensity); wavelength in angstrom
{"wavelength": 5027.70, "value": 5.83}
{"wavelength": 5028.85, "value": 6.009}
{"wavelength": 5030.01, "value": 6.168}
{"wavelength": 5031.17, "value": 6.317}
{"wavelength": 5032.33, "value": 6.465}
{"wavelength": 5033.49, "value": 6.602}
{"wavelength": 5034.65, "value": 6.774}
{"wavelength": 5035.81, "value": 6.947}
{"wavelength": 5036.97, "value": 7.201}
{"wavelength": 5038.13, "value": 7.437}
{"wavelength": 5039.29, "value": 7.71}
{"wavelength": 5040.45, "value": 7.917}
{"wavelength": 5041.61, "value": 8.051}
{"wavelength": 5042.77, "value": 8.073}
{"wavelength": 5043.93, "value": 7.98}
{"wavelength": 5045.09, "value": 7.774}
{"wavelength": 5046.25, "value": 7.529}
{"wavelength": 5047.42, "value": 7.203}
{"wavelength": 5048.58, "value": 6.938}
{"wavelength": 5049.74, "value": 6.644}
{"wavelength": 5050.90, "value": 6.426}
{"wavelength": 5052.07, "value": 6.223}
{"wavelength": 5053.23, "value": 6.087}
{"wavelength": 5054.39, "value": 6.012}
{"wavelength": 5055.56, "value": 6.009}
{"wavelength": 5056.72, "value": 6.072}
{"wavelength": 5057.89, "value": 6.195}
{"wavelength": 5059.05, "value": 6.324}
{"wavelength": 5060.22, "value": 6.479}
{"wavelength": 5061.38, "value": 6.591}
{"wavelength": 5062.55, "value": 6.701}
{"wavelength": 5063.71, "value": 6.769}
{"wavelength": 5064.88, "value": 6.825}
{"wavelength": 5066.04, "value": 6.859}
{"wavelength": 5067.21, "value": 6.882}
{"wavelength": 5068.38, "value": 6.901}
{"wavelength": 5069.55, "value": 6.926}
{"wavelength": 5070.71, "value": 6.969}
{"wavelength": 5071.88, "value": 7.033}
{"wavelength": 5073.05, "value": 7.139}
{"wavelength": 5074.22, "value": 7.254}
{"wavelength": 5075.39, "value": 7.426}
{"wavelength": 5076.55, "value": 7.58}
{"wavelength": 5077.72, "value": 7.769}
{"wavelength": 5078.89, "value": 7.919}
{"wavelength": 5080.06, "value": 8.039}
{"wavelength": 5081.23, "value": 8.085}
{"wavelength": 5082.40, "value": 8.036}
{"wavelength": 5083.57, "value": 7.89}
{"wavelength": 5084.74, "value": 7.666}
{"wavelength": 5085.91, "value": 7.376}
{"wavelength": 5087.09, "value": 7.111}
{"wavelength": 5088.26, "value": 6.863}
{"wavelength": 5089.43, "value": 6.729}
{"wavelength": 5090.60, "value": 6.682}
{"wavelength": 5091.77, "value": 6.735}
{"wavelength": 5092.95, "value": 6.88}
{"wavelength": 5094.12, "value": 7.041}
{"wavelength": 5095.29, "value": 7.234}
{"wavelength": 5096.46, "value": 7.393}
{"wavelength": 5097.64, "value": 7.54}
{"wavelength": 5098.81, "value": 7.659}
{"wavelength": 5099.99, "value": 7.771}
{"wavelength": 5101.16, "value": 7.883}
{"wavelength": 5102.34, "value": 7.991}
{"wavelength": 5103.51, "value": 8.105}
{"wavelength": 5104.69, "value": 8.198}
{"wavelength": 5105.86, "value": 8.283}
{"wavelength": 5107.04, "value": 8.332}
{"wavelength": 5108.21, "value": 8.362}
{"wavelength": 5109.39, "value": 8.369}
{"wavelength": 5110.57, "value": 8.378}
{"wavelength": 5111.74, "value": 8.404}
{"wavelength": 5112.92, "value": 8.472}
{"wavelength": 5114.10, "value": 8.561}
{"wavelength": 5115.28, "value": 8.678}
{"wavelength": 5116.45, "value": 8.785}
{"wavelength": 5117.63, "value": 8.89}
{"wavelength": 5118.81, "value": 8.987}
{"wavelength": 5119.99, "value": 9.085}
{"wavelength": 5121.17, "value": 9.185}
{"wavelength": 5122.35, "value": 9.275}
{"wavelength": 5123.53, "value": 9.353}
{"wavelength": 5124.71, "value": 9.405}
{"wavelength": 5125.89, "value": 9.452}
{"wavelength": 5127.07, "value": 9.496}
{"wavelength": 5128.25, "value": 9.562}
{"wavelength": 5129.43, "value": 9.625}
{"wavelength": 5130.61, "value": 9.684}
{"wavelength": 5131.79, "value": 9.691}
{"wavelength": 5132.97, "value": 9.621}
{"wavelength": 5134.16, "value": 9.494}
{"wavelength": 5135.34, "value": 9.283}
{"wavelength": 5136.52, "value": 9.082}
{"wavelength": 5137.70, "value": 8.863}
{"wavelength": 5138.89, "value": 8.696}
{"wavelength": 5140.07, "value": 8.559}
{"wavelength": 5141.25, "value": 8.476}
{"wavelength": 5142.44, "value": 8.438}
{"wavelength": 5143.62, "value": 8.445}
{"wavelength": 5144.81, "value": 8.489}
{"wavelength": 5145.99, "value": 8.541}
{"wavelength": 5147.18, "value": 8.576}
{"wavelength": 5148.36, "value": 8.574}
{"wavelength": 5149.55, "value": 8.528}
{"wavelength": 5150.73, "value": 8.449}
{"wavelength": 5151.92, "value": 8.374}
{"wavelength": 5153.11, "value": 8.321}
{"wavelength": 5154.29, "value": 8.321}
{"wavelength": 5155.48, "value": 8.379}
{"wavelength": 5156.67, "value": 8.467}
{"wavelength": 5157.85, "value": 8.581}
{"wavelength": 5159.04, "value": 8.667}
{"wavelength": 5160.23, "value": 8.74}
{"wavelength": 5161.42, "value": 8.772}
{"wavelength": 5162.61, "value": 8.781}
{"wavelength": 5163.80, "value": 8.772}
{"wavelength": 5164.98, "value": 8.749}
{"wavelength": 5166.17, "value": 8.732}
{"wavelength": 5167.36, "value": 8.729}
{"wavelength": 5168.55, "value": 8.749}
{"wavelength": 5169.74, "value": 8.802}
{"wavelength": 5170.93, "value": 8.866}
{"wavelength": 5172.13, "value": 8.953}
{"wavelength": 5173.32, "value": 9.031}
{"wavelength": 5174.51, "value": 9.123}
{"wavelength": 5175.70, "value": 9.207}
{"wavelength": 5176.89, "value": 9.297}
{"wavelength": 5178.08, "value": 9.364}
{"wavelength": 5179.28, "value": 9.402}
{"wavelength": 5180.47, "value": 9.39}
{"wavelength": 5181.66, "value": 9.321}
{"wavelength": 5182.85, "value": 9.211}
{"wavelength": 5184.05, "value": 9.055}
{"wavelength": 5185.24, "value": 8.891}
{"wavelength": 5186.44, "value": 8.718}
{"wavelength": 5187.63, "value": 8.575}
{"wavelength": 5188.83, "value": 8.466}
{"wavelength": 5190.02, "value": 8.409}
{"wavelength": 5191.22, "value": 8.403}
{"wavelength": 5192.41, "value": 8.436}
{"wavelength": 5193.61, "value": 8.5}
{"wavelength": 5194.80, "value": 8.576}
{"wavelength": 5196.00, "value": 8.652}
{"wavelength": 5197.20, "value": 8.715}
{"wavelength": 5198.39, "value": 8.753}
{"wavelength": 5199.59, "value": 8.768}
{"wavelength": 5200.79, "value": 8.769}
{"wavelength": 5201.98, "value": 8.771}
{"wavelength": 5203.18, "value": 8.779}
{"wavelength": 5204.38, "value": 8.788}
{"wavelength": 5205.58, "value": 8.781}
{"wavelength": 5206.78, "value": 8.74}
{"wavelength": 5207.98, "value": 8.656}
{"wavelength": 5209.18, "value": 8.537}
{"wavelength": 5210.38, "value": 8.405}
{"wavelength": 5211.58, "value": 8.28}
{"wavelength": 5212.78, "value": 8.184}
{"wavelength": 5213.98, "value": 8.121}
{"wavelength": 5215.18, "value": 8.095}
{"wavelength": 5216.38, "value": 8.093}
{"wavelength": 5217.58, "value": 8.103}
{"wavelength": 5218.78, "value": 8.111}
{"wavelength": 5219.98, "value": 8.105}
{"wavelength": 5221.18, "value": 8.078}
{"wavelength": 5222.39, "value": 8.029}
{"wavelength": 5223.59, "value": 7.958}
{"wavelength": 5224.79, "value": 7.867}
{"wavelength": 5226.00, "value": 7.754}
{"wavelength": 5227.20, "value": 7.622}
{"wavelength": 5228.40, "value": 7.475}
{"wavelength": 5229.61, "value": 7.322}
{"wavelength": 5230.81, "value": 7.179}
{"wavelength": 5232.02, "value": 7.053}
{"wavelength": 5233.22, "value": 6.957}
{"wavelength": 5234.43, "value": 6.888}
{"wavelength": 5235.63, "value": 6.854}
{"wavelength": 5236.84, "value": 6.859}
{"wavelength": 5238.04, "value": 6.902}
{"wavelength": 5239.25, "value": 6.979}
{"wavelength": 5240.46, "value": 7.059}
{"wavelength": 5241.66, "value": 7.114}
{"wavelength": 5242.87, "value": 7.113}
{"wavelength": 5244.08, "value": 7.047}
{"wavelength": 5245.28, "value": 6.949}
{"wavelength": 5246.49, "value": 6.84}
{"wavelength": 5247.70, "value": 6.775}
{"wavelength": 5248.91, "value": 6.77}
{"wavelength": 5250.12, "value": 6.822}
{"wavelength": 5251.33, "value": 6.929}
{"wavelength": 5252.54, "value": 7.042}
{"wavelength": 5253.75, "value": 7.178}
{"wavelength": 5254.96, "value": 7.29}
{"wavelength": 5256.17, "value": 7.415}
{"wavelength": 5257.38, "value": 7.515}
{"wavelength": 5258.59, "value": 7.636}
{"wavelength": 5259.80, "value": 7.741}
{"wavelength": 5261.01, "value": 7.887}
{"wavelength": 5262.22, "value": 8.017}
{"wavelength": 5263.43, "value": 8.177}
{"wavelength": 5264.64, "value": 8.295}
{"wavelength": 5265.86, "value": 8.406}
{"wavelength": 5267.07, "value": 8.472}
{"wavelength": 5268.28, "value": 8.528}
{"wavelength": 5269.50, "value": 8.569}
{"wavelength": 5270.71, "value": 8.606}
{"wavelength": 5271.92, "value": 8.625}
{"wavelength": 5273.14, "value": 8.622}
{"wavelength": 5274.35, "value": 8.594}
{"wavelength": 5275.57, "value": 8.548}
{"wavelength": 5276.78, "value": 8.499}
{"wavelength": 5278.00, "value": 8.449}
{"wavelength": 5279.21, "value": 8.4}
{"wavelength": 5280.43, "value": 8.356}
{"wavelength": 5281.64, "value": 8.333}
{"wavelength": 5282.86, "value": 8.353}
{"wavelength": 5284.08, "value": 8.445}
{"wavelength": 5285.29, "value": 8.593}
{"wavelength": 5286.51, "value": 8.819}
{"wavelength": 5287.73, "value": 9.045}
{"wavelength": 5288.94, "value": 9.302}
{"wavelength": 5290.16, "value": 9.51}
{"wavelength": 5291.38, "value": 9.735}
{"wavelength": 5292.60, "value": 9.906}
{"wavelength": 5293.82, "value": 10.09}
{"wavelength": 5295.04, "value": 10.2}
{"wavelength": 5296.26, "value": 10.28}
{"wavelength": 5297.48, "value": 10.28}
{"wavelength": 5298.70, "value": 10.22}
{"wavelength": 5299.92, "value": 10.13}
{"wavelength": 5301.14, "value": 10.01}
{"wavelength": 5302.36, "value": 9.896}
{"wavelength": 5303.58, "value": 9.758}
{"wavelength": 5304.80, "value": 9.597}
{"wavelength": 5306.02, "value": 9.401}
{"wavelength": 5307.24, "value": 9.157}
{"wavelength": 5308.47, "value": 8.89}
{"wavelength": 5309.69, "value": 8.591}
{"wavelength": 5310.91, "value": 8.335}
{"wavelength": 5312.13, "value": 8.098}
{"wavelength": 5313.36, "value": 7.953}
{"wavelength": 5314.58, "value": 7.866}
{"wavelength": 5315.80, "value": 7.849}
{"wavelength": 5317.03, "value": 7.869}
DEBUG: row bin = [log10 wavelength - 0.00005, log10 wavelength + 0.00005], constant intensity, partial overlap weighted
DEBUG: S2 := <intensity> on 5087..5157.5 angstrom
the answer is 8.45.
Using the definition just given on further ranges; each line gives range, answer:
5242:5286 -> 7.88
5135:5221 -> 8.67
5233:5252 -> 6.93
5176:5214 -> 8.75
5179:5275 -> 8.01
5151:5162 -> 8.51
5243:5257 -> 7.02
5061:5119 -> 7.61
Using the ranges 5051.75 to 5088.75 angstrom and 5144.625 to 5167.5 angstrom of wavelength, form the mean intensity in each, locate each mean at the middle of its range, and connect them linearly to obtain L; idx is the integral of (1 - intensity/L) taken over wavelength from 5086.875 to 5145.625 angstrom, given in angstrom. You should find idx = -4.3 angstrom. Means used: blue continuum 7.01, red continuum 8.58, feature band 8.44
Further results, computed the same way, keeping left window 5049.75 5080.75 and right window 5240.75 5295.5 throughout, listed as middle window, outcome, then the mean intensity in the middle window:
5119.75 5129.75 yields -3.0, 9.39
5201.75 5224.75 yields -1.6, 8.33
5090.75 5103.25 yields -0.7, 7.41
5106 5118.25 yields -2.4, 8.51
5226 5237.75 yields 1.1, 7.16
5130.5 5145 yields -3.3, 8.97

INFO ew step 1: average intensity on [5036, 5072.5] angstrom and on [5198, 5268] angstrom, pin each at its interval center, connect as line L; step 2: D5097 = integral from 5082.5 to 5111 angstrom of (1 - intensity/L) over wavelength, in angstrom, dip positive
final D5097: -1.9 angstrom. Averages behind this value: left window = 6.93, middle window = 7.61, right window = 7.74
